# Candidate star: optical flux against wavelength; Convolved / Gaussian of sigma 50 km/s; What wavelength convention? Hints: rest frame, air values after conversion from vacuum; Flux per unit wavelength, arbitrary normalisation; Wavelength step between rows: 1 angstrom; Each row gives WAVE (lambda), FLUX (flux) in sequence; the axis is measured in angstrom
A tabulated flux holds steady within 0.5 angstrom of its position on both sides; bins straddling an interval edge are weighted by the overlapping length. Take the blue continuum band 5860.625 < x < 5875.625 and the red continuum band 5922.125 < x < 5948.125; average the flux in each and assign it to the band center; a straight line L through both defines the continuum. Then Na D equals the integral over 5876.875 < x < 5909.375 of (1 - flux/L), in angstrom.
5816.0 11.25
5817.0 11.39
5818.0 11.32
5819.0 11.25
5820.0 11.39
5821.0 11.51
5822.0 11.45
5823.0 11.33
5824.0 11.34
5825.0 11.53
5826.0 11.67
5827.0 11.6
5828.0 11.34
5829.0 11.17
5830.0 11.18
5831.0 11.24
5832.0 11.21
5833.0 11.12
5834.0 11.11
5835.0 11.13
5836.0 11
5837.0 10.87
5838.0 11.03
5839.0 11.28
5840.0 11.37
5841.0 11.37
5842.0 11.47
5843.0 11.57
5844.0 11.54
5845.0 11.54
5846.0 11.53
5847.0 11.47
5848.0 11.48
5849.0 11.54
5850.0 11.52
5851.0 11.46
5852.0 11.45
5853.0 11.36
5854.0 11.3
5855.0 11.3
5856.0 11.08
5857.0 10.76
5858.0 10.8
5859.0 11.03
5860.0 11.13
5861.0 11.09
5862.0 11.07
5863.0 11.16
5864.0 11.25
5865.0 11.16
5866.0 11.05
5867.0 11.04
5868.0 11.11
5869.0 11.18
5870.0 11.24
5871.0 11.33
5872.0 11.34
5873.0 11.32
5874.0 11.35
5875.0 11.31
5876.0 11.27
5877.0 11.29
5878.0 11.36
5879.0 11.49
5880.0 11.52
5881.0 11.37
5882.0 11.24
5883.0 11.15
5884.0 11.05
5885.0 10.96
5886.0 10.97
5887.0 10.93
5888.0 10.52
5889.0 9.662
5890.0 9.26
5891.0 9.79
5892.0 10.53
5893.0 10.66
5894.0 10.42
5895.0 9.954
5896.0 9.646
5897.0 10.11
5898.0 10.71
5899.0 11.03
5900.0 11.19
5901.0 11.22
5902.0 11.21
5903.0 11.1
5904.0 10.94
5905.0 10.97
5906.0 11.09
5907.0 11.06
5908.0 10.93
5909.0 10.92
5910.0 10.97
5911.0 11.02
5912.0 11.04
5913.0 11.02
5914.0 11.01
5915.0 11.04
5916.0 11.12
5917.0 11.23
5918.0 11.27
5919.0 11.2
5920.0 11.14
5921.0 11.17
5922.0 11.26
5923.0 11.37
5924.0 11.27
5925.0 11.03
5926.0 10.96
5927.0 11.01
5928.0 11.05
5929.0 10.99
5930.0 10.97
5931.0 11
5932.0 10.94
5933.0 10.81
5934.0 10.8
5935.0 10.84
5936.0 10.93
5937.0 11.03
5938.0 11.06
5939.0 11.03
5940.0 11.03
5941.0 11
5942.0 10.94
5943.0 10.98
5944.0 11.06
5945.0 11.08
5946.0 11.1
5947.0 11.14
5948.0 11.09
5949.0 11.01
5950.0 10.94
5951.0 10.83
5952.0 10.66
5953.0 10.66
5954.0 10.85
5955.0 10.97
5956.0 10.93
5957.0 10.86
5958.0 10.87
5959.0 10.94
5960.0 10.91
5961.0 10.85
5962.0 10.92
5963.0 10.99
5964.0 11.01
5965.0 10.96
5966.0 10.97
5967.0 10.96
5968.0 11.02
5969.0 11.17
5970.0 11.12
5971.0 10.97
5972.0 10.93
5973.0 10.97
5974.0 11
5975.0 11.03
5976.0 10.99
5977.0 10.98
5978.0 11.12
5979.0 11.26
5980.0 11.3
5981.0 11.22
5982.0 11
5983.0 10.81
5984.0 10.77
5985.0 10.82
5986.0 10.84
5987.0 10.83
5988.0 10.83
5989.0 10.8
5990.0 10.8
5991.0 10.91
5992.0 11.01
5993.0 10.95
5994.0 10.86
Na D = 1.01 angstrom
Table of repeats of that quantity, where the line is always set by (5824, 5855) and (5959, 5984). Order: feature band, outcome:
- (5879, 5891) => 0.5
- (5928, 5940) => 0.2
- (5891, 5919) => 0.8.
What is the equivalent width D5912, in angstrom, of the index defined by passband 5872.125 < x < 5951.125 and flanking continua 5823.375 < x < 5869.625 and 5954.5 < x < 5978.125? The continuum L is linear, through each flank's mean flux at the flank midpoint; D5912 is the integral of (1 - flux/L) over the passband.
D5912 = 1.1 angstrom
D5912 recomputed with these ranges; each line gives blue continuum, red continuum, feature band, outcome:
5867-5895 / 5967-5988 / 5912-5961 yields -0.2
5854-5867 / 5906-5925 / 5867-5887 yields -0.3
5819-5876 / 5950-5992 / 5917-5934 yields 0.0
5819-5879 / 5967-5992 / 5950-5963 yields 0.2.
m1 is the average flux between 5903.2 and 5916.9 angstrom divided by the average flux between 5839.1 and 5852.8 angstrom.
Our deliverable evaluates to 1.0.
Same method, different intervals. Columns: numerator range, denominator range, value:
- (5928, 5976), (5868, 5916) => 1.00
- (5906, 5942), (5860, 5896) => 1.01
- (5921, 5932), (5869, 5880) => 0.98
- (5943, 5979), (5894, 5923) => 1.00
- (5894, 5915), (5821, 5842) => 0.96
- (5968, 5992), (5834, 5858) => 0.97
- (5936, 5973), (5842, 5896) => 0.99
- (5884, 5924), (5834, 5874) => 0.96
